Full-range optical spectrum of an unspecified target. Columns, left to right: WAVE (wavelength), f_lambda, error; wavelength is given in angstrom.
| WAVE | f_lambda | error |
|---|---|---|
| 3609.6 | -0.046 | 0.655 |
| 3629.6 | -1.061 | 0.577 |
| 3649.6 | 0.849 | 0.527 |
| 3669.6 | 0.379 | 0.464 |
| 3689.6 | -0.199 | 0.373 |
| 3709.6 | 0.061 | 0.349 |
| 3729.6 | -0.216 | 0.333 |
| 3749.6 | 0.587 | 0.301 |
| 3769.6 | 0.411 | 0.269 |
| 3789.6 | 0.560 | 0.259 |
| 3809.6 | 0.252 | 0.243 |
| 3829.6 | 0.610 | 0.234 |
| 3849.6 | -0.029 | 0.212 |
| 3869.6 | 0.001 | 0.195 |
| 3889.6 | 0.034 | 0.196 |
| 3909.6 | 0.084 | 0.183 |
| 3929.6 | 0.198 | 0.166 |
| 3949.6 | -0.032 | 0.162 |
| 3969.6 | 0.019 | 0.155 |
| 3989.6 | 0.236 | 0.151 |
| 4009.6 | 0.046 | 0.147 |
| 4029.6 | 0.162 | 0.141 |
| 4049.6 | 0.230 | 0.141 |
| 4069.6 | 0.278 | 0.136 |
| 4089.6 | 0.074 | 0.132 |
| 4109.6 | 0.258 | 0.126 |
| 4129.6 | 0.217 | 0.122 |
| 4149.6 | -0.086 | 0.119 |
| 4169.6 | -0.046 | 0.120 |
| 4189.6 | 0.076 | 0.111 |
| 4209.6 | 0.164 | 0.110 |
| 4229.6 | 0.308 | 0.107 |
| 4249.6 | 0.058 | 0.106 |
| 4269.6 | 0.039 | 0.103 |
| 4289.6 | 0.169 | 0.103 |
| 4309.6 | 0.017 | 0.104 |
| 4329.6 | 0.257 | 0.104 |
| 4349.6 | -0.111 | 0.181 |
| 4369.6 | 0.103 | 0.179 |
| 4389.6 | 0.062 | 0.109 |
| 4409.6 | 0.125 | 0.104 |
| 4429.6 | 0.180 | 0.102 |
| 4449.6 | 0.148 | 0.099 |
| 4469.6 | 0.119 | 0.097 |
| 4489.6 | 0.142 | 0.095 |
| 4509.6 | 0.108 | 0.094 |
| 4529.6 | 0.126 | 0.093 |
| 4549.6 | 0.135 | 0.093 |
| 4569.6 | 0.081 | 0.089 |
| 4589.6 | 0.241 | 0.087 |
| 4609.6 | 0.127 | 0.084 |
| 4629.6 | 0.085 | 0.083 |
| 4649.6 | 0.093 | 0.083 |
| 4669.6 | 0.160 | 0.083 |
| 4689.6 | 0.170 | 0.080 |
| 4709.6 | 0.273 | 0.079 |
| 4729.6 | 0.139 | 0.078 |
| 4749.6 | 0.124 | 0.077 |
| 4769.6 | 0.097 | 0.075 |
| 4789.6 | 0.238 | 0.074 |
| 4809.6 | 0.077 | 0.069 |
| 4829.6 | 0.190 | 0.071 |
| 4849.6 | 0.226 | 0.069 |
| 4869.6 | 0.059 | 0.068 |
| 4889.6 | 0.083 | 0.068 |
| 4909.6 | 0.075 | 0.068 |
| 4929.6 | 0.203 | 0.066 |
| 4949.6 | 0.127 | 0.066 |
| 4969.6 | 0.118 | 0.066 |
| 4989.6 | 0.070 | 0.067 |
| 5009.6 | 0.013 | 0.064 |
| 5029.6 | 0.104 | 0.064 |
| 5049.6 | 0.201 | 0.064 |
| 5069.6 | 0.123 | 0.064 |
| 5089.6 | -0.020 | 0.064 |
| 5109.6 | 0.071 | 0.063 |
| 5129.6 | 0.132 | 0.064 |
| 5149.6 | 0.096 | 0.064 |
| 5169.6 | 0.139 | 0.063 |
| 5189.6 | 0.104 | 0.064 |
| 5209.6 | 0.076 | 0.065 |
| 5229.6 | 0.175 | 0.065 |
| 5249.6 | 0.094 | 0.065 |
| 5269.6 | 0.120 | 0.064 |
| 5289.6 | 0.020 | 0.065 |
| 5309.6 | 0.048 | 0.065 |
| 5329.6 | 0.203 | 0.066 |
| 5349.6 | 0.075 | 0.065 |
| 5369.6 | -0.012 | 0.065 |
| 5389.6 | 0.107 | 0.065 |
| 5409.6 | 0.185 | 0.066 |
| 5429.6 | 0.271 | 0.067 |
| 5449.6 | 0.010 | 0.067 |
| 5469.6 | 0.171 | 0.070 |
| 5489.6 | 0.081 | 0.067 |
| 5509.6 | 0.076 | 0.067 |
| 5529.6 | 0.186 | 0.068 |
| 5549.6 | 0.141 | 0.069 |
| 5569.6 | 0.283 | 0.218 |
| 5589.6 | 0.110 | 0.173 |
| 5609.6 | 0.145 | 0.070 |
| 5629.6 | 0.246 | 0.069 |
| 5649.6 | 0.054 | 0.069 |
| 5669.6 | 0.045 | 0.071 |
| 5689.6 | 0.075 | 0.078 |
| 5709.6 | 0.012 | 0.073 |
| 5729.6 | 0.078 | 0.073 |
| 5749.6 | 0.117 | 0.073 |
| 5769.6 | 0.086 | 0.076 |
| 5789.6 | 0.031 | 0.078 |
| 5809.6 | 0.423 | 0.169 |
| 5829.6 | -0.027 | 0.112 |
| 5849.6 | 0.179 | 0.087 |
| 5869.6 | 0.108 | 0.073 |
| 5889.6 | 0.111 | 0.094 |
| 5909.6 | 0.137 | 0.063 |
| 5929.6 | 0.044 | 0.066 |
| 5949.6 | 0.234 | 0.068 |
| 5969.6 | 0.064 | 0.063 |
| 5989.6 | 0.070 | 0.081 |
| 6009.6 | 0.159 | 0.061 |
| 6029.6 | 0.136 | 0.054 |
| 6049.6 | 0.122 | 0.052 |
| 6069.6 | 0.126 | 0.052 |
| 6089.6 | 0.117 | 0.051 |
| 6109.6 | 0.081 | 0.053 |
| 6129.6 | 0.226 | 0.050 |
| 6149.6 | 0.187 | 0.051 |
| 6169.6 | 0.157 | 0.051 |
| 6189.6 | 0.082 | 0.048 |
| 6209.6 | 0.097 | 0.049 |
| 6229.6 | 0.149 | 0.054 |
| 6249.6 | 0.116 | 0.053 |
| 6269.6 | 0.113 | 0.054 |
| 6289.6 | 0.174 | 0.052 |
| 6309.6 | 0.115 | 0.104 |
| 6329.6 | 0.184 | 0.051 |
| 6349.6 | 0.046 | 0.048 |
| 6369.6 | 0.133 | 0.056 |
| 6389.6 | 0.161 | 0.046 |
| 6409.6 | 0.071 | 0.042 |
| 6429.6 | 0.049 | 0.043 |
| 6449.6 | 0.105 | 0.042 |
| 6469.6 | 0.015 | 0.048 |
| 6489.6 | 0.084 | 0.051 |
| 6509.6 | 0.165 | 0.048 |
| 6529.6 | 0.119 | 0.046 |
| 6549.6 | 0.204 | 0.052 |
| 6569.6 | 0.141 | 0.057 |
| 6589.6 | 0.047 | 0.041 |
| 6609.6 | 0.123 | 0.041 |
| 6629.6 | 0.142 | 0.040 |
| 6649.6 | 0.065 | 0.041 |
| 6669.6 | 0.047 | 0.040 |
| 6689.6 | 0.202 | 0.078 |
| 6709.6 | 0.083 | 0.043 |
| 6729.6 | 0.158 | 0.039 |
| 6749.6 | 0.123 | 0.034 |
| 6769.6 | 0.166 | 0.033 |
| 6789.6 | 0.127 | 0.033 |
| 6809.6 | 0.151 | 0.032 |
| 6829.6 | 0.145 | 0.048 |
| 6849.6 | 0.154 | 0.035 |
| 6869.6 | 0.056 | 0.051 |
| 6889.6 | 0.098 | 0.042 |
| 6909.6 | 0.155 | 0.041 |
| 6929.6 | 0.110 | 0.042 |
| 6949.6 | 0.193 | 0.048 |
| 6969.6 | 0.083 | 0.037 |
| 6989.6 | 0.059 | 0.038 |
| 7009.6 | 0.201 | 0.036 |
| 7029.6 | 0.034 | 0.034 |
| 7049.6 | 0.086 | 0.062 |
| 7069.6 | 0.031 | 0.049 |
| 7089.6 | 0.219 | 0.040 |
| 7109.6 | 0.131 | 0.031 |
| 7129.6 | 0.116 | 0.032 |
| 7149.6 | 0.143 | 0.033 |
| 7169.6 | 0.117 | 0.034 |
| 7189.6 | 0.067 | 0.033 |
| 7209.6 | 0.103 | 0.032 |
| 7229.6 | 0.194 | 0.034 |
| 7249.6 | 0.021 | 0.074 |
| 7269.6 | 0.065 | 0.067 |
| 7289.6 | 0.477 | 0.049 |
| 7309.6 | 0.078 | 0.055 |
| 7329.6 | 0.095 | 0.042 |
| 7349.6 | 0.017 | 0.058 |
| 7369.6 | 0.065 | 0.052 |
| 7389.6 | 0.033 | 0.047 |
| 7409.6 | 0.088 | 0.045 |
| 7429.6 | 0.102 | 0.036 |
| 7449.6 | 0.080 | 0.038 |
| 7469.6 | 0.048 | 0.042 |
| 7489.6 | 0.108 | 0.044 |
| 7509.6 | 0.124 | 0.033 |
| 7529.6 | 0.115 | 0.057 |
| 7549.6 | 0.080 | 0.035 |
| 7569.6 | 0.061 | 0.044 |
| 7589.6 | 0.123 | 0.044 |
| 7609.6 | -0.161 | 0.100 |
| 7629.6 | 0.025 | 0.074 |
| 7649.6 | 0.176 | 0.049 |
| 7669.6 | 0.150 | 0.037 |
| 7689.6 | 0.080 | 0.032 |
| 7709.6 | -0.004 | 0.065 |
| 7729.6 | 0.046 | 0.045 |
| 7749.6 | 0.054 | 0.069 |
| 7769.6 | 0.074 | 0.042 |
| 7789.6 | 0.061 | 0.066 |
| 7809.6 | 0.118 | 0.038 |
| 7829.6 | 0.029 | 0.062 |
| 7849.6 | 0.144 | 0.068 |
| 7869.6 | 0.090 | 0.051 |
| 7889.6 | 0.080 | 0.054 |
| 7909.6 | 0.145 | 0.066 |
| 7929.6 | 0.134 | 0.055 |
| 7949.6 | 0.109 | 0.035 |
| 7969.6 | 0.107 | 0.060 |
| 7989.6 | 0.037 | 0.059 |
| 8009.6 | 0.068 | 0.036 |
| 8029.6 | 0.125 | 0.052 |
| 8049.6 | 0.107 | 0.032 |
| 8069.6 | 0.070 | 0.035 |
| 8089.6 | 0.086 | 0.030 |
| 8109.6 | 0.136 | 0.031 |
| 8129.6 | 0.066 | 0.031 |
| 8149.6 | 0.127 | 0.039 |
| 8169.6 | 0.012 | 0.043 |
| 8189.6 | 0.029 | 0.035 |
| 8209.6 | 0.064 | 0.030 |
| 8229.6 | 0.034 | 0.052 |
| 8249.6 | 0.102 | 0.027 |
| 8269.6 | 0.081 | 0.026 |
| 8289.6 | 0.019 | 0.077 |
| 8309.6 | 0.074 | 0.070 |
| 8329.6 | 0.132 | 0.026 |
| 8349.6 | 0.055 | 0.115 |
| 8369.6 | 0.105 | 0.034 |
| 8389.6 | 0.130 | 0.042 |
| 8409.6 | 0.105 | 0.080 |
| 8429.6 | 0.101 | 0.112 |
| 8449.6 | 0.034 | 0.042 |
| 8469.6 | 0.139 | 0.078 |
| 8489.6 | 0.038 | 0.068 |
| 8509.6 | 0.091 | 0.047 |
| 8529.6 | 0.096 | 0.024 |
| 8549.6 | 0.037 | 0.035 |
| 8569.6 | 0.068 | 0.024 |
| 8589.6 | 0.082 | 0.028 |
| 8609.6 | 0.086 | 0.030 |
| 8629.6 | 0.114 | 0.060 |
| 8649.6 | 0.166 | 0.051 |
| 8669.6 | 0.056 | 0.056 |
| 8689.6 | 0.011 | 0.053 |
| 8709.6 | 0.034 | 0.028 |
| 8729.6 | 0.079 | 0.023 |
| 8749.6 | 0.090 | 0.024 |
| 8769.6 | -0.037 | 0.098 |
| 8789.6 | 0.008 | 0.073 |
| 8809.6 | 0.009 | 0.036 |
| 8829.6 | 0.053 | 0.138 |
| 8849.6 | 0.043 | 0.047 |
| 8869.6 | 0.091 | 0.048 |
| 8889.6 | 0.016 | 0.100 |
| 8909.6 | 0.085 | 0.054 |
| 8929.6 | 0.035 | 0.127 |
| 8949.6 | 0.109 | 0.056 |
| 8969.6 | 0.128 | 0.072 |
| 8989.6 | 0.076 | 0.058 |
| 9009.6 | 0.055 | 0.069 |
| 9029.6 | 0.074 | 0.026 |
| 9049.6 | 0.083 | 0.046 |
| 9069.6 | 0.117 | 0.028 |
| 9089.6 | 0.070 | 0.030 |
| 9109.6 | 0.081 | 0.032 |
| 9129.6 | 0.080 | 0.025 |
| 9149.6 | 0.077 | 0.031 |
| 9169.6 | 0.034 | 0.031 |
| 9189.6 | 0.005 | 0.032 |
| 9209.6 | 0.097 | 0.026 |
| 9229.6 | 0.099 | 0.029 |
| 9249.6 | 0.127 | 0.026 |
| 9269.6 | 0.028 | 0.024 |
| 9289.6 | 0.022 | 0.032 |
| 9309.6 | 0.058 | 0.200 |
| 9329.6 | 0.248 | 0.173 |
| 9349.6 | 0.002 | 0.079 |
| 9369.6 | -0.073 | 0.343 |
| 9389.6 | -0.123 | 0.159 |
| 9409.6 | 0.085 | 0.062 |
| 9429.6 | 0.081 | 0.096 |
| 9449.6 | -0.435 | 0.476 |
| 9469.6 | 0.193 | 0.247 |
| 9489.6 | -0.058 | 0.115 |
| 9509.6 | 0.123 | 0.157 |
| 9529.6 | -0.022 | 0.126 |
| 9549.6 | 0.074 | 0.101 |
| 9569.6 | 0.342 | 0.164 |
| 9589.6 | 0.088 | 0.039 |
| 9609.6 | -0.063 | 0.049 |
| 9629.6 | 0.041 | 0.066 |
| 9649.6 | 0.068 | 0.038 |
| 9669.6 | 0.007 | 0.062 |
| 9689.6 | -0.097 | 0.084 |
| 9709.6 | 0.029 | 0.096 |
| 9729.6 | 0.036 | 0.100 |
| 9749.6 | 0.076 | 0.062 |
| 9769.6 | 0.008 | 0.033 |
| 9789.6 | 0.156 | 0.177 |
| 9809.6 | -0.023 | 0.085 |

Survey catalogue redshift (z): 0.46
